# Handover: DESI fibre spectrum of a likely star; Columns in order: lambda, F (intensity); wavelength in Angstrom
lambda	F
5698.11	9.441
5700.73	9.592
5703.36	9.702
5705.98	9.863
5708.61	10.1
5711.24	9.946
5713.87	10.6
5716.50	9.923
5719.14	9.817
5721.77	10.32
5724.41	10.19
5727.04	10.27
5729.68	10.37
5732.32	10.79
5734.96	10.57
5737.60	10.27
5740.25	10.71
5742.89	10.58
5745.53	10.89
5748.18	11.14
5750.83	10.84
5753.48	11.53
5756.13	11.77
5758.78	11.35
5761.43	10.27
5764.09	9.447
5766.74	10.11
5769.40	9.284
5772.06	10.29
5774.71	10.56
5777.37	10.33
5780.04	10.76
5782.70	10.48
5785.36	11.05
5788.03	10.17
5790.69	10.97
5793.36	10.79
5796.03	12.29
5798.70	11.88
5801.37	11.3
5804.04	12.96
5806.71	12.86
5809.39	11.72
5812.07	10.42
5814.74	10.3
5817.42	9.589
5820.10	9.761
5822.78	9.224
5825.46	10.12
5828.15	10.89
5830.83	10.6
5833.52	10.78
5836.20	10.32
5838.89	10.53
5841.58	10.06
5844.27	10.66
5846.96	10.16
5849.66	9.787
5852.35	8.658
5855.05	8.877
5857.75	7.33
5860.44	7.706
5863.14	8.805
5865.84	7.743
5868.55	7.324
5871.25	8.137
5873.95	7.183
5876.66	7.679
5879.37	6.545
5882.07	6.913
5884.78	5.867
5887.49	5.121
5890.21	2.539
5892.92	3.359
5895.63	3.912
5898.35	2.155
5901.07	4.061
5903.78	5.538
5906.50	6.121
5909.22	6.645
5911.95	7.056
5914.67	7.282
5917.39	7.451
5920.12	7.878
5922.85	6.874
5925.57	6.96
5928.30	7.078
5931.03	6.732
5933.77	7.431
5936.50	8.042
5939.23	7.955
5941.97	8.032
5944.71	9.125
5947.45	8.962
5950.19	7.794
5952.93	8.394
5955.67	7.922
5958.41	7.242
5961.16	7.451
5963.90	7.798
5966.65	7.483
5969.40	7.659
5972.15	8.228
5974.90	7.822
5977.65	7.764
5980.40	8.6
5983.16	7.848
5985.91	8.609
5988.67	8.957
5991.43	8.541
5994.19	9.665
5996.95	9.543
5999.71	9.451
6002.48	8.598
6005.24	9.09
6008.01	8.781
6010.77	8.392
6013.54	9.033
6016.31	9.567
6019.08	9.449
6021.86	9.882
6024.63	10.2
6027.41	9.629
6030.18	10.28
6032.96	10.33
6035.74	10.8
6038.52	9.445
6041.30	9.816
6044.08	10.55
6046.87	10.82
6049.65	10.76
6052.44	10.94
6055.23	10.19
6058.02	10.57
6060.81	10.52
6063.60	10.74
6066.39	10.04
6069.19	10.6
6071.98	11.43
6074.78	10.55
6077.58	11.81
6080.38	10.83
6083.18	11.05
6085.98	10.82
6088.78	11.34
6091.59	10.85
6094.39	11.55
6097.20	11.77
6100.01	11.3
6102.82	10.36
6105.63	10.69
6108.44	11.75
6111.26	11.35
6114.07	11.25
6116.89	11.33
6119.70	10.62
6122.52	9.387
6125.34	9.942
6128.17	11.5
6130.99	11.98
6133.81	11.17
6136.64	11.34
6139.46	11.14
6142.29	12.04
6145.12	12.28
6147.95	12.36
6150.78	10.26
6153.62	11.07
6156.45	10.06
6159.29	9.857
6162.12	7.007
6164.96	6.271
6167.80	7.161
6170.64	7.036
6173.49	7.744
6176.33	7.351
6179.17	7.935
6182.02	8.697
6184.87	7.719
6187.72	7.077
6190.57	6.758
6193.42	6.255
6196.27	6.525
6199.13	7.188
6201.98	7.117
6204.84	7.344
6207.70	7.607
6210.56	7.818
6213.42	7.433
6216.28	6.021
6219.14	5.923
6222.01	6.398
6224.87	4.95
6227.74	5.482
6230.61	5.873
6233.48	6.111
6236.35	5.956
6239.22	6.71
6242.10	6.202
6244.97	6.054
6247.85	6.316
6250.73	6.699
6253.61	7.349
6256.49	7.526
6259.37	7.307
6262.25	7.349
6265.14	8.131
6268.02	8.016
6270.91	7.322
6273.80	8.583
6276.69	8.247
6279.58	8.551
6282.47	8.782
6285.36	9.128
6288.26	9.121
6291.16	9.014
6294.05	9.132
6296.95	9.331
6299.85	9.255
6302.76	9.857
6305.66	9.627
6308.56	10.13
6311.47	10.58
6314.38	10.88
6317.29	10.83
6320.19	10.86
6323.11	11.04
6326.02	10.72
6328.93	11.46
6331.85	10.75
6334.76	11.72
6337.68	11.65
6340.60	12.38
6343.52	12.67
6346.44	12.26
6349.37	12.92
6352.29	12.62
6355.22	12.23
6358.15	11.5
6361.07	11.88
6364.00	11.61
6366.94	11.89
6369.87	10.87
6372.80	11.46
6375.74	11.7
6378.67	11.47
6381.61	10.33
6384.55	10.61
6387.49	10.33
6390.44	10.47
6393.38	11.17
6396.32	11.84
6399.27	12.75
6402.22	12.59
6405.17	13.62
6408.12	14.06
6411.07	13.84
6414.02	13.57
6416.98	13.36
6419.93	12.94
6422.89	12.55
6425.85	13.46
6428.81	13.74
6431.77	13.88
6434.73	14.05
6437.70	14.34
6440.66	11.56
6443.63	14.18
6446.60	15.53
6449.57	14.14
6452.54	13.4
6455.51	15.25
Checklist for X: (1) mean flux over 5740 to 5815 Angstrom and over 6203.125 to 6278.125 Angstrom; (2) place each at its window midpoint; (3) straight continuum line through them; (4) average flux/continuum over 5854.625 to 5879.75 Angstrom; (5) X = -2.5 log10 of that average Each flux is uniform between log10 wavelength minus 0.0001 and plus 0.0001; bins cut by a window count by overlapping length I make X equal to 0.30 mag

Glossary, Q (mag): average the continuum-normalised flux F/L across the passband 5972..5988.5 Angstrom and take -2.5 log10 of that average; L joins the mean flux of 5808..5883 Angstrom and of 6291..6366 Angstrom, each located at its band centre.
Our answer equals 0.19 mag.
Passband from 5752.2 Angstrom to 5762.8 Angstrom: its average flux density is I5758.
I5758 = 11.2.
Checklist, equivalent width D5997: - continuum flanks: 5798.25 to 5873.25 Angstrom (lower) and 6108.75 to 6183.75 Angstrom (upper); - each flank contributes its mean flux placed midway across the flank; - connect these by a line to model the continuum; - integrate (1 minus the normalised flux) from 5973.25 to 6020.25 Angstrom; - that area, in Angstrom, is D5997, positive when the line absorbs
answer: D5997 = 5.30 Angstrom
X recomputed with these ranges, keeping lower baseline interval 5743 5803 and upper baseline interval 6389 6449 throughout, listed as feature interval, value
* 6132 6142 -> 0.07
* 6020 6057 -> 0.15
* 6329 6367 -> 0.08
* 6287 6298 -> 0.36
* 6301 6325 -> 0.22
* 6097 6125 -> 0.11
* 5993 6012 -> 0.27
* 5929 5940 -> 0.46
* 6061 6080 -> 0.10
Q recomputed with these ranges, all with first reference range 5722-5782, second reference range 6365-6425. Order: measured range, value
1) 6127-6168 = 0.103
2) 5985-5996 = 0.232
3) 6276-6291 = 0.319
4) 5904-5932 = 0.493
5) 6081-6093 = 0.033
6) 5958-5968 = 0.419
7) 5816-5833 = 0.069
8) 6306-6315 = 0.146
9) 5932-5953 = 0.323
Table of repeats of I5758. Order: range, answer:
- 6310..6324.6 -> 10.8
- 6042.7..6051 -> 10.7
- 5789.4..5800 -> 11.5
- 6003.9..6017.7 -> 8.97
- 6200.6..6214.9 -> 7.46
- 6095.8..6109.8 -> 11.2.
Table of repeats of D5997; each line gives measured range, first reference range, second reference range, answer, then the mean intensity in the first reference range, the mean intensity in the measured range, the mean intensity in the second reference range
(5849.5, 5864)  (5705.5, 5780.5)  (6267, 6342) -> 2.70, 10.4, 8.42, 9.9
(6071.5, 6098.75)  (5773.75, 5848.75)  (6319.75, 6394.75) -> -0.16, 10.8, 11.2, 11.5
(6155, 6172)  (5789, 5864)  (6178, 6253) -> -1.69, 10.3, 7.91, 6.7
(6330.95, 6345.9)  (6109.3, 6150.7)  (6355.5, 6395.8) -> -0.90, 11.2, 11.9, 11.2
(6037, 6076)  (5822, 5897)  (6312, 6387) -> -4.28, 8.08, 10.5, 11.5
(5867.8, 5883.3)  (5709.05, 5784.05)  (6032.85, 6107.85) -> 4.83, 10.5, 7.3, 10.8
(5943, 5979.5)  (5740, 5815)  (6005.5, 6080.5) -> 8.56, 10.9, 7.98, 10.2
